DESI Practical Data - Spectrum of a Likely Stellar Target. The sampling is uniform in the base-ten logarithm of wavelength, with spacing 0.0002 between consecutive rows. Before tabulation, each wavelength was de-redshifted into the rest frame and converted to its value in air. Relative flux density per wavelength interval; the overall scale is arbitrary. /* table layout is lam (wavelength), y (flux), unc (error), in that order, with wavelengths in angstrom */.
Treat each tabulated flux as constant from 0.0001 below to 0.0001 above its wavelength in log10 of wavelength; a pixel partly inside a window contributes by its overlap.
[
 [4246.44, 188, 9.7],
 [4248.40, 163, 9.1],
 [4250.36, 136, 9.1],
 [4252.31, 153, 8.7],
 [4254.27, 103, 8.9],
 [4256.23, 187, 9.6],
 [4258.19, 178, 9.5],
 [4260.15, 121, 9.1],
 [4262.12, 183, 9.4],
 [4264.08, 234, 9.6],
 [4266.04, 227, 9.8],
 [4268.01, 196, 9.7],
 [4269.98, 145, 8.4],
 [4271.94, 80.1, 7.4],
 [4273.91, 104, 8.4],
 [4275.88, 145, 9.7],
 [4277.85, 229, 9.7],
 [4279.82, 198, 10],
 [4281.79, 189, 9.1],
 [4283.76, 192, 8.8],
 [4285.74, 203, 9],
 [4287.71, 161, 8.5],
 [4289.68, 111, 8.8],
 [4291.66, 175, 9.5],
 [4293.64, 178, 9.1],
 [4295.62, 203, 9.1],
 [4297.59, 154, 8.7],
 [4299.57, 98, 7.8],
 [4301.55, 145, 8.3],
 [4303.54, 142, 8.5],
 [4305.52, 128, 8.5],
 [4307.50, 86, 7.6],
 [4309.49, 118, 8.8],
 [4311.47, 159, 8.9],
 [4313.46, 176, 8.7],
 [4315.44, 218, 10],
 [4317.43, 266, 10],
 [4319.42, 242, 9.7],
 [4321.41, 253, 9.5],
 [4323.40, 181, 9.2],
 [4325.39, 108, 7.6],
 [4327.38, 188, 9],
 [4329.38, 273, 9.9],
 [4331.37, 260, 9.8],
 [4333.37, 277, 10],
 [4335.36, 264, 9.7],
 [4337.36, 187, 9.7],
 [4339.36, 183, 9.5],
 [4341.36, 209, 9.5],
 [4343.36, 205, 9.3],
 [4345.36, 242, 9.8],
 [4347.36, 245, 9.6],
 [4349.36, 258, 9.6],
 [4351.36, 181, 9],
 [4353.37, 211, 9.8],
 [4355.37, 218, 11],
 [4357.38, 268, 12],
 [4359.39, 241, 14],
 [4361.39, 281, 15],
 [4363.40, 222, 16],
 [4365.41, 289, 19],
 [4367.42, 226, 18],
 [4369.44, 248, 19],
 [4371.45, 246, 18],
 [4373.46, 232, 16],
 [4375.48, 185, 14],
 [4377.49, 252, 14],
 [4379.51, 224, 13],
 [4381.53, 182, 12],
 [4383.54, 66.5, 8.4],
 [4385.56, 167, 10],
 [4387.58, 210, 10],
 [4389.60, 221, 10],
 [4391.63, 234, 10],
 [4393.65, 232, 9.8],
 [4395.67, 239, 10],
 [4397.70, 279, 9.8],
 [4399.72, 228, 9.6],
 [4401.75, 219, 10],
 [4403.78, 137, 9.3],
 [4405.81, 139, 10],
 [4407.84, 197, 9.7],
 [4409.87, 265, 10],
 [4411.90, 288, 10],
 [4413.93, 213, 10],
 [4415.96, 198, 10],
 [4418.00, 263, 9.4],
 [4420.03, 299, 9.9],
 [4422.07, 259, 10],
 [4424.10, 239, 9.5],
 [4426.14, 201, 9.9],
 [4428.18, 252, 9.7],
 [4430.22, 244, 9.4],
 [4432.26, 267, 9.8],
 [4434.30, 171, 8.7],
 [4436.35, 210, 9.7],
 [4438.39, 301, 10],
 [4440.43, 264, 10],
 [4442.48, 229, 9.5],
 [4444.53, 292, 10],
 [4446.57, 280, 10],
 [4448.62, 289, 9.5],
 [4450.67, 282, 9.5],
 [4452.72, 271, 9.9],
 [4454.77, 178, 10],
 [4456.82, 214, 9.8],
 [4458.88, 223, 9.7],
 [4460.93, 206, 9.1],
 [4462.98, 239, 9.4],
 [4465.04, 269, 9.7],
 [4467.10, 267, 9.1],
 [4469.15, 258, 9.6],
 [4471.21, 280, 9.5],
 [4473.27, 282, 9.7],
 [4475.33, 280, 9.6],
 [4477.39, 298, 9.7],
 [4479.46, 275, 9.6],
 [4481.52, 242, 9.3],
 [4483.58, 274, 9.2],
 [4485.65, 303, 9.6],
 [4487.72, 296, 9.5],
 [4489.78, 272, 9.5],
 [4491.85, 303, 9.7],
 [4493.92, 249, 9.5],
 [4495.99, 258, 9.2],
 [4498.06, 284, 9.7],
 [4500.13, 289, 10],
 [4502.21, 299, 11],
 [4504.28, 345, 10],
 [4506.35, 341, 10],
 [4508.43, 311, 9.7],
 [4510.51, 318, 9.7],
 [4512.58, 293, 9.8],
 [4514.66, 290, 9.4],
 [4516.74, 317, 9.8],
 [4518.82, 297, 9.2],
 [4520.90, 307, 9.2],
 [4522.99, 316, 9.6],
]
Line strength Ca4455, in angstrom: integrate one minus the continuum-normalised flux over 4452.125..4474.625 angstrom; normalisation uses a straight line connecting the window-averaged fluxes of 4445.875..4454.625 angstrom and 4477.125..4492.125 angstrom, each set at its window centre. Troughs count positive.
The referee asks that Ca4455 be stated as 2.5 angstrom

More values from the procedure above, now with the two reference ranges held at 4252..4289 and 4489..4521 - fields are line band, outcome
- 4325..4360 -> -2.6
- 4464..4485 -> 0.6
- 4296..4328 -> 4.4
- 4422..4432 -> 0.6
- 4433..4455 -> 0.9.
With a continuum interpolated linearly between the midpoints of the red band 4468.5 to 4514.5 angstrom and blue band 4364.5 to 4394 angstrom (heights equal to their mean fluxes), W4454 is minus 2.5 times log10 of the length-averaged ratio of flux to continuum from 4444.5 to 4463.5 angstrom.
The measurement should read 0.08 mag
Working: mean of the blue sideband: 214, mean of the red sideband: 289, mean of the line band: 245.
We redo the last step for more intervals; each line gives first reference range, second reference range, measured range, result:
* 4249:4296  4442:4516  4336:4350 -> -0.07 mag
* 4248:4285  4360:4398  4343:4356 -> -0.08 mag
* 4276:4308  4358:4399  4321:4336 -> -0.18 mag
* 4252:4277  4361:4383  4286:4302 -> 0.15 mag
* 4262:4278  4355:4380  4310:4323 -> -0.05 mag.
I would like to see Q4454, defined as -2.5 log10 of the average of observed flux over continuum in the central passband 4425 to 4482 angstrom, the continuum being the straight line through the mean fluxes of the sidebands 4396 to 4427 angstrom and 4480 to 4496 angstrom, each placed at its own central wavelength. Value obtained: 0.01 mag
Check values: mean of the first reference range 229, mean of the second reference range 276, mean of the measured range 252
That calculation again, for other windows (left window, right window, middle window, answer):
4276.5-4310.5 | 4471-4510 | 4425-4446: 0.04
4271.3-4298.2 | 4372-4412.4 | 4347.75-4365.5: -0.22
